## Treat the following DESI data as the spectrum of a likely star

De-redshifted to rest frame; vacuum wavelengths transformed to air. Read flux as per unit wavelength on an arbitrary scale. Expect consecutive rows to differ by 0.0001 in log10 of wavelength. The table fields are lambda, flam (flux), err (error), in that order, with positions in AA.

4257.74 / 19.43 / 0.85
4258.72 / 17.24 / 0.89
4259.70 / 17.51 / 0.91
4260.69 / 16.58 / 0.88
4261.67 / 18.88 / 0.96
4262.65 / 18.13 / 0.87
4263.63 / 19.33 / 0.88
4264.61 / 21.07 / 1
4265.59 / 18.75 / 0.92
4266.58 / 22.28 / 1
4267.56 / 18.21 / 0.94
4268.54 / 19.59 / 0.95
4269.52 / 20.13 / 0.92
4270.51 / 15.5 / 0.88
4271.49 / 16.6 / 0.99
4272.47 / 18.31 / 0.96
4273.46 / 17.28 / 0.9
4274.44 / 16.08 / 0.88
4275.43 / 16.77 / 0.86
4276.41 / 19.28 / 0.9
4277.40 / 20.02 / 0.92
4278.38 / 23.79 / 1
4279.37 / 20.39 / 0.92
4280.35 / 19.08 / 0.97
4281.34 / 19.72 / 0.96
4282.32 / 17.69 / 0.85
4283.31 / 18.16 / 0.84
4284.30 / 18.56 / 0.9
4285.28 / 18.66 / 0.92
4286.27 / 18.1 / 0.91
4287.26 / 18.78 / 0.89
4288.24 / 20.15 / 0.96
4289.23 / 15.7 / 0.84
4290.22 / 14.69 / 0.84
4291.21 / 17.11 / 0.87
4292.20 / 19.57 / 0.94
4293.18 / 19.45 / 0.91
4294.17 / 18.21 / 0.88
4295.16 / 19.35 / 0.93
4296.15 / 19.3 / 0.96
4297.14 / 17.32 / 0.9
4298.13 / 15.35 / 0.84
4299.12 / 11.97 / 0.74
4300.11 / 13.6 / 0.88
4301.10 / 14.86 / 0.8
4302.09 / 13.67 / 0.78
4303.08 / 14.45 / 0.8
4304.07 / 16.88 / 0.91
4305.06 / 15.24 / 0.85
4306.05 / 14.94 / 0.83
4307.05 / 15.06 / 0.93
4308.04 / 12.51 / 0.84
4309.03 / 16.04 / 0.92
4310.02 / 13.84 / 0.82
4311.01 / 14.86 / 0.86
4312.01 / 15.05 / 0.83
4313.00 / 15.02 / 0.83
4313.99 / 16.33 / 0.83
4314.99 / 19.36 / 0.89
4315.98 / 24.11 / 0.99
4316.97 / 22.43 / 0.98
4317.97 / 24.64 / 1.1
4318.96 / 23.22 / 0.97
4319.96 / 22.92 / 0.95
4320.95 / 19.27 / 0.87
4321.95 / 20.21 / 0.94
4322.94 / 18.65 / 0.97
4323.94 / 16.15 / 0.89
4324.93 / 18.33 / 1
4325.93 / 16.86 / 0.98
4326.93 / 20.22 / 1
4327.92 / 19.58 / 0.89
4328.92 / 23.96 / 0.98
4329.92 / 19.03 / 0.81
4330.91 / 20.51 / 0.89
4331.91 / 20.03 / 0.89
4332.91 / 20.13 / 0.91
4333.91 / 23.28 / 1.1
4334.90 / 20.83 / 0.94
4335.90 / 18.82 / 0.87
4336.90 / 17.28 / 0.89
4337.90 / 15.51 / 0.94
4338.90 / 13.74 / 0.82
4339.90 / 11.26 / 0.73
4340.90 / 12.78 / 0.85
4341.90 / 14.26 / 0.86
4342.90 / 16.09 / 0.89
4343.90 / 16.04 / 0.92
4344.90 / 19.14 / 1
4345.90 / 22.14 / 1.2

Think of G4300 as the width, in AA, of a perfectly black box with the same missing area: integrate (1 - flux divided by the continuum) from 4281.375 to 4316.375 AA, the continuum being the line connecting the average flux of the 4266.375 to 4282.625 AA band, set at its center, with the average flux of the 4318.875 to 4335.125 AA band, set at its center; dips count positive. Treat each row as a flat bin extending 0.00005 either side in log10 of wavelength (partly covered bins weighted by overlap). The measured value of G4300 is 4.9 AA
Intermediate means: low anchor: 18.8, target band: 16.7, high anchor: 20.1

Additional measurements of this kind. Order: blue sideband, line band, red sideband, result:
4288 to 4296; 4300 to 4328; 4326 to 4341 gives 1.2 AA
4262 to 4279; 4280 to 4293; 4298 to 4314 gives -0.9 AA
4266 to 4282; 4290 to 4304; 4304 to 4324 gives 1.5 AA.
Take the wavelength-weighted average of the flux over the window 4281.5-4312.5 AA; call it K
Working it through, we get 16.5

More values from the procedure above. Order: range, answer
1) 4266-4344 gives 17.9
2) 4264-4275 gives 18.5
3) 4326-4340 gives 19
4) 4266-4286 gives 18.8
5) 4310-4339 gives 19.3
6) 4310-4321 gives 19.5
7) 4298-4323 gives 17.1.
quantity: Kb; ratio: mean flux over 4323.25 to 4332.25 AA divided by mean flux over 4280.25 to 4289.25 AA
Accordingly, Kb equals 1.04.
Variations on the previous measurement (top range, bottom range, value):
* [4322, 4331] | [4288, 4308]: 1.19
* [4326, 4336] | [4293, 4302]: 1.26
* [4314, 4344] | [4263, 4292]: 1.02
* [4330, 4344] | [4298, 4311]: 1.19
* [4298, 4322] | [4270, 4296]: 0.93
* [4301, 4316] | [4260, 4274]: 0.84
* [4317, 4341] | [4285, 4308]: 1.16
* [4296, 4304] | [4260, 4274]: 0.81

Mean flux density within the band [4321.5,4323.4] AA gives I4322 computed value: 19.5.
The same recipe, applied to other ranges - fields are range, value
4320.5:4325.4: 18.5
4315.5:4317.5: 23.3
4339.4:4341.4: 12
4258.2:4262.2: 17.5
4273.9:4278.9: 19.2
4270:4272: 16.1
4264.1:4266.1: 19.9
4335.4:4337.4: 18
